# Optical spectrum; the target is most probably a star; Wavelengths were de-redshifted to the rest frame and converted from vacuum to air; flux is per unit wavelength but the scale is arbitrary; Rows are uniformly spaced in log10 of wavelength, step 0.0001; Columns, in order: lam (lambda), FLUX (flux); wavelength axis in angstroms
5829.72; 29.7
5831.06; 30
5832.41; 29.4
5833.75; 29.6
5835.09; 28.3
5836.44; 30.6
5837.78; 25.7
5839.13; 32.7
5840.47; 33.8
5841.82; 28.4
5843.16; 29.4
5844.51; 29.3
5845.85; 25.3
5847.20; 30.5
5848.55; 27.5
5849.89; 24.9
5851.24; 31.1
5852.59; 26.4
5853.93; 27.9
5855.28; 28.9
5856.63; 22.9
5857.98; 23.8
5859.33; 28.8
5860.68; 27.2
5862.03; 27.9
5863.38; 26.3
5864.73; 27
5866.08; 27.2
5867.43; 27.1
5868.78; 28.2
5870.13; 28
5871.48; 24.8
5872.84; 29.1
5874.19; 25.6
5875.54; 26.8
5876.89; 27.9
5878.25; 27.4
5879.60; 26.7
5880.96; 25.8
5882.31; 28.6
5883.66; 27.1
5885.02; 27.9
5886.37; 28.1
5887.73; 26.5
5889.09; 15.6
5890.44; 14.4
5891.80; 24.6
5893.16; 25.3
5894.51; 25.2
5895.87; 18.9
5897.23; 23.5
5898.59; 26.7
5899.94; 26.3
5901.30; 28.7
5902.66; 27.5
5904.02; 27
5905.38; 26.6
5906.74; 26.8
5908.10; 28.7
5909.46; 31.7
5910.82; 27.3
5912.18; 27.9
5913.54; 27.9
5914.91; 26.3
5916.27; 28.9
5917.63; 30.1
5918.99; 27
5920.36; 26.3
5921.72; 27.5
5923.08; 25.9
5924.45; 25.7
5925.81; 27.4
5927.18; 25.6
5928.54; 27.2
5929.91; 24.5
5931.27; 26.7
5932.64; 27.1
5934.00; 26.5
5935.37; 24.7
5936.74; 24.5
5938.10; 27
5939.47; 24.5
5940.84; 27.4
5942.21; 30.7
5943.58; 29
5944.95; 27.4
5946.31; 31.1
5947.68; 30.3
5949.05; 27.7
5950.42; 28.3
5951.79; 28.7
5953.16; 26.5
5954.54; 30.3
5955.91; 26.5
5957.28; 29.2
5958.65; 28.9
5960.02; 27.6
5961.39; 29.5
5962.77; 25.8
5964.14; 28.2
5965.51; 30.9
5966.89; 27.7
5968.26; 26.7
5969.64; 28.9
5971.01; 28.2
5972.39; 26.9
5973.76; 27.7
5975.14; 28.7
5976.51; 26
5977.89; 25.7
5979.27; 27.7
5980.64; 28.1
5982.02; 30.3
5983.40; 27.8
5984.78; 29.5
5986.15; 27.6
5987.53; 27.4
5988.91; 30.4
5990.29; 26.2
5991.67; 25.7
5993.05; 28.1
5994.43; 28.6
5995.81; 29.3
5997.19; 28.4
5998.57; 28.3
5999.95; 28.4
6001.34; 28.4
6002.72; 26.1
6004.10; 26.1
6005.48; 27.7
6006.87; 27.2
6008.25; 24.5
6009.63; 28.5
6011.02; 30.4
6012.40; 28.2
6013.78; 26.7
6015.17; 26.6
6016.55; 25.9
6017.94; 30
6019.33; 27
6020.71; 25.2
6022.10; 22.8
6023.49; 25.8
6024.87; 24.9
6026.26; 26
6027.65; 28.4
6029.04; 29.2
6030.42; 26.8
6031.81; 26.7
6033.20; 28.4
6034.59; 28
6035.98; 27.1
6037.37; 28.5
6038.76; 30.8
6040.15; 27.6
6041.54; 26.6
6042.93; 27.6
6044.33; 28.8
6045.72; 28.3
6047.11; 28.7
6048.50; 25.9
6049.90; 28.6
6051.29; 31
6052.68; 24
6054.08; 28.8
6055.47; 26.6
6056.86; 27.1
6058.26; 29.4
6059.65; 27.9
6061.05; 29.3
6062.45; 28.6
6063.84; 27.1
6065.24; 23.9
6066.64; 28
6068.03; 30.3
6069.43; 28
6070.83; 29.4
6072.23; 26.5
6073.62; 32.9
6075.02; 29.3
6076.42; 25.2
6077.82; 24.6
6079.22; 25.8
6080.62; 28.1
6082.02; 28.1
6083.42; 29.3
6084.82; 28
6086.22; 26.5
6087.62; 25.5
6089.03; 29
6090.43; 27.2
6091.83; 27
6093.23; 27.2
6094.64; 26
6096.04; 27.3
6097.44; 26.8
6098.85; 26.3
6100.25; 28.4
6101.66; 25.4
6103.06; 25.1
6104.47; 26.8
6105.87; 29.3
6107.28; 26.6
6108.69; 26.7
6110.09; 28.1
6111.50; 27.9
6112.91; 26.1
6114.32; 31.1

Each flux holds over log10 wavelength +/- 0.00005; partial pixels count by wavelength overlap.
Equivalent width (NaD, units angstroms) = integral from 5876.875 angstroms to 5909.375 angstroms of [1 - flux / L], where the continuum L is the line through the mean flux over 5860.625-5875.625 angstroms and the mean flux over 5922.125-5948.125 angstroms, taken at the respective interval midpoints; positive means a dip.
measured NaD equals 1.8 angstroms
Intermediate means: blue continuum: 27.1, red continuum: 27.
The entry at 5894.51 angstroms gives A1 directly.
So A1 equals 25.2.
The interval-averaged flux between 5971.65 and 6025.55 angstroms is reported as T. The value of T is 27.4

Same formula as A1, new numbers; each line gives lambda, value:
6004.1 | 26.1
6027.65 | 28.4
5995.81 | 29.3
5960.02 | 27.6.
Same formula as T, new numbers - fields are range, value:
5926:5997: 27.8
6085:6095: 27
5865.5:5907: 25.8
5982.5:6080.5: 27.6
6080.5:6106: 27.2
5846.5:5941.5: 26.5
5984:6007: 27.9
